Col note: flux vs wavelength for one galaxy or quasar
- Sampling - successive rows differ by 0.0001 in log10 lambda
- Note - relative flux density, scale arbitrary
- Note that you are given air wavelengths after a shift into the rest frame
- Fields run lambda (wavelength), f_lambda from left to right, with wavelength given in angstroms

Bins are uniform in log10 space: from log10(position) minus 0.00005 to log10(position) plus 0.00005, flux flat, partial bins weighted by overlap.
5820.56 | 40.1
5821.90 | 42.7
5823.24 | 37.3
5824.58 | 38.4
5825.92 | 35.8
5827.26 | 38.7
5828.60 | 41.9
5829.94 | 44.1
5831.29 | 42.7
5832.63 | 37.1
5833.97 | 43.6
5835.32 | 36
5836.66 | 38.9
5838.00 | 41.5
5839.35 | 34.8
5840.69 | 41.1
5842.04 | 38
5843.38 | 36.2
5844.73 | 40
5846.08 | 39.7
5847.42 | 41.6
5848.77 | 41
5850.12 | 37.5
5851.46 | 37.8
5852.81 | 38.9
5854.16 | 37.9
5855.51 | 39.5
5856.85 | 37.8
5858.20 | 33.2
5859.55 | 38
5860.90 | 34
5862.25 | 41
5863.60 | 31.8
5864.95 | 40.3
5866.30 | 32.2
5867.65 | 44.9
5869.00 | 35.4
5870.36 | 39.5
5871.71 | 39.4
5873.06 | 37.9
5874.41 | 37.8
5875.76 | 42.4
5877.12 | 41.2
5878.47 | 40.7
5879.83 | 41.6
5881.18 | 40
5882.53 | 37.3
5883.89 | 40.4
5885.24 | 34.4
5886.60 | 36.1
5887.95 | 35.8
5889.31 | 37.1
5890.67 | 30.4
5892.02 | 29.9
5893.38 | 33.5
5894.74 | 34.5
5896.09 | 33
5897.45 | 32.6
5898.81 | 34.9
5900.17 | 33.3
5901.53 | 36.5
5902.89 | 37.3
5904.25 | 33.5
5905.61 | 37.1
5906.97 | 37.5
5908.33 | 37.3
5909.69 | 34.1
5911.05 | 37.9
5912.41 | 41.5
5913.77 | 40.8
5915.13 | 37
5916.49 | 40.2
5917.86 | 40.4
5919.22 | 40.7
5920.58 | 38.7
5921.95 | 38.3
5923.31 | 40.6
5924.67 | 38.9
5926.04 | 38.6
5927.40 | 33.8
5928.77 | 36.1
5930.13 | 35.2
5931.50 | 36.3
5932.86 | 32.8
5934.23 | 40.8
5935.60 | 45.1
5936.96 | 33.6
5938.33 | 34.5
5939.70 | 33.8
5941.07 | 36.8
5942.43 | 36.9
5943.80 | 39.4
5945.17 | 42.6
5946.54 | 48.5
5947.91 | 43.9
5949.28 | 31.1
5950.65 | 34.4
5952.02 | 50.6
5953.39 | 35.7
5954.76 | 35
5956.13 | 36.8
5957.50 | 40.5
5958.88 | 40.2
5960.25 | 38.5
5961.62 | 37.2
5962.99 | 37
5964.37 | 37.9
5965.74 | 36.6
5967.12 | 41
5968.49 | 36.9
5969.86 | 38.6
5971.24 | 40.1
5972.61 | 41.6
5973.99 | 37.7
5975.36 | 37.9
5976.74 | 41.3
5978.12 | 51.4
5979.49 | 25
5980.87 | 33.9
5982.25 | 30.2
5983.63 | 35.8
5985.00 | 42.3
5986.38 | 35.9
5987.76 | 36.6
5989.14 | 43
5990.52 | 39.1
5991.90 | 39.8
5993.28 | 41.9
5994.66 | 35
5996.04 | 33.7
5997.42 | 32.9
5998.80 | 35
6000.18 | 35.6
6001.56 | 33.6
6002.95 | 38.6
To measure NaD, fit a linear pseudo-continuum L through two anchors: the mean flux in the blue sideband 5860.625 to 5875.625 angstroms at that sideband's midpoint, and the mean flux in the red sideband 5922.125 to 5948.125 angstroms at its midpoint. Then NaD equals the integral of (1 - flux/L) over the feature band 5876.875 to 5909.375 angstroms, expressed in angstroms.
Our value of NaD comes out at 1.8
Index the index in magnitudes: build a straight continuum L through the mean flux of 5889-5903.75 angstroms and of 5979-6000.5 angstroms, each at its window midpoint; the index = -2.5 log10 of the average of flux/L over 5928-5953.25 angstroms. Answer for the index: -0.10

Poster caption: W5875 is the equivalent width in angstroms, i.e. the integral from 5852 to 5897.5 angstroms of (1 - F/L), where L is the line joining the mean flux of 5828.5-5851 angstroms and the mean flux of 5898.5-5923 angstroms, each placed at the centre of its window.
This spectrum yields 1.9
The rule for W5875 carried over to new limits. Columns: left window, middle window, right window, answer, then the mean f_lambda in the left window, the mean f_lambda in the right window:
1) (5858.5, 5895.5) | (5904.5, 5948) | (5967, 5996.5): -0.7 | 37.3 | 38.1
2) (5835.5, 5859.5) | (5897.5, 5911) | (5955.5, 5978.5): 1.1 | 38.5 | 39.3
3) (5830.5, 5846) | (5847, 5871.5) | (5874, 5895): 0.2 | 39.1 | 37.1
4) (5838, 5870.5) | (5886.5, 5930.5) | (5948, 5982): 1.9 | 38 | 38.2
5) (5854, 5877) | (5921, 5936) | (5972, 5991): 0.1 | 37.9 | 37.9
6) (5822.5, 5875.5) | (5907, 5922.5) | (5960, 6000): -0.3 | 38.6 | 37.7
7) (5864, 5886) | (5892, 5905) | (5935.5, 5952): 1.6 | 39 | 38.6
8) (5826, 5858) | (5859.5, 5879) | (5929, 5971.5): 0.3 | 39.3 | 38.3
